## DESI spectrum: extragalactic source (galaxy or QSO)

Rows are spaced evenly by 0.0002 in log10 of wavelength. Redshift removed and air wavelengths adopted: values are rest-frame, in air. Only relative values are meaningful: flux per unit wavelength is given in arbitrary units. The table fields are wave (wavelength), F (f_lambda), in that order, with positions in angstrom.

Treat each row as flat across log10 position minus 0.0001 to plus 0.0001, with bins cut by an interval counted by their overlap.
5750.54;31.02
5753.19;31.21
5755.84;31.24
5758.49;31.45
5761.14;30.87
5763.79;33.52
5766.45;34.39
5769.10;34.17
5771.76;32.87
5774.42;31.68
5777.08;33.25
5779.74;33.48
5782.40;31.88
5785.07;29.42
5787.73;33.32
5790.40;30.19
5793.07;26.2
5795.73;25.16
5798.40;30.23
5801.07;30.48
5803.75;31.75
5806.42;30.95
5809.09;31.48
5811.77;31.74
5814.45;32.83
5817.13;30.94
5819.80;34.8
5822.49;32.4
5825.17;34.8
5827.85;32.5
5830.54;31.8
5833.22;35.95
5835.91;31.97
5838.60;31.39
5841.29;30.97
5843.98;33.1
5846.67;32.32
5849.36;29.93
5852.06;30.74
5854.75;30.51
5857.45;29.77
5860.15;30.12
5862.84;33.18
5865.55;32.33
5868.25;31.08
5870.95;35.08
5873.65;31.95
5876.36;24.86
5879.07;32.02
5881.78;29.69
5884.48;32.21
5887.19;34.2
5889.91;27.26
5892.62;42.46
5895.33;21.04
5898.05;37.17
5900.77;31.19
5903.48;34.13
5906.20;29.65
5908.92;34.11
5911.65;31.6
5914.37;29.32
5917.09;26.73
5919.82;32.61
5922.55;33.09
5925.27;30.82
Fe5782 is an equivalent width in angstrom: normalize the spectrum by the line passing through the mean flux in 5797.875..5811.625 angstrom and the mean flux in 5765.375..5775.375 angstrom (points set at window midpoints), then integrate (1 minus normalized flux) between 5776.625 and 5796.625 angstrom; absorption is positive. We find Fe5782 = 1.2 angstrom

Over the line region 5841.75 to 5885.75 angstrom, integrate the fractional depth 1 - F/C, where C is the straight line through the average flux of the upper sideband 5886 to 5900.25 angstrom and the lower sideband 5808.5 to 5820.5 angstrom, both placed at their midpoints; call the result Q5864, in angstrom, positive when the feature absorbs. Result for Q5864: 1.5 angstrom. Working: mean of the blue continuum 32.3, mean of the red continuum 32.3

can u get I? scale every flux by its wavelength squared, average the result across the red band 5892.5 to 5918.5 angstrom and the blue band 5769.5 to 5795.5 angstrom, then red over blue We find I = 1.04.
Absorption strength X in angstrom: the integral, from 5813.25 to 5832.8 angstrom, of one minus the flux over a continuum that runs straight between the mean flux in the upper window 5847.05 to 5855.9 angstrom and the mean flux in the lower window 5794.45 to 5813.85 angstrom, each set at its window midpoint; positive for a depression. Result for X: -1.6 angstrom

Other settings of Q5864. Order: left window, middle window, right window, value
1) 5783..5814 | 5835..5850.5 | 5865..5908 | -0.3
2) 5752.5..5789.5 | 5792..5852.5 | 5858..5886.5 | 0.5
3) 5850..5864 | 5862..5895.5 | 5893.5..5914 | -0.6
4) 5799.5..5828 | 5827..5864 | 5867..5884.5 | -0.2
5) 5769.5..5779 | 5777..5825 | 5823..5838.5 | 2.6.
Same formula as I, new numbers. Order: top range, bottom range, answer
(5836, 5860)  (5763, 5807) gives 1.01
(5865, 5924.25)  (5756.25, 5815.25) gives 1.04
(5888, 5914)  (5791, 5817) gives 1.10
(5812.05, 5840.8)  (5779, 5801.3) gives 1.11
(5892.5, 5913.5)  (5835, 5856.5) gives 1.04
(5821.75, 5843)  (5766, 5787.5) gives 1.02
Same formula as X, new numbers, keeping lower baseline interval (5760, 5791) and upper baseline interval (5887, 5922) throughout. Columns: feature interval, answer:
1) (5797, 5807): 0.5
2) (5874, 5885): 0.7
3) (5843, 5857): 0.3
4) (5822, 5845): -0.5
